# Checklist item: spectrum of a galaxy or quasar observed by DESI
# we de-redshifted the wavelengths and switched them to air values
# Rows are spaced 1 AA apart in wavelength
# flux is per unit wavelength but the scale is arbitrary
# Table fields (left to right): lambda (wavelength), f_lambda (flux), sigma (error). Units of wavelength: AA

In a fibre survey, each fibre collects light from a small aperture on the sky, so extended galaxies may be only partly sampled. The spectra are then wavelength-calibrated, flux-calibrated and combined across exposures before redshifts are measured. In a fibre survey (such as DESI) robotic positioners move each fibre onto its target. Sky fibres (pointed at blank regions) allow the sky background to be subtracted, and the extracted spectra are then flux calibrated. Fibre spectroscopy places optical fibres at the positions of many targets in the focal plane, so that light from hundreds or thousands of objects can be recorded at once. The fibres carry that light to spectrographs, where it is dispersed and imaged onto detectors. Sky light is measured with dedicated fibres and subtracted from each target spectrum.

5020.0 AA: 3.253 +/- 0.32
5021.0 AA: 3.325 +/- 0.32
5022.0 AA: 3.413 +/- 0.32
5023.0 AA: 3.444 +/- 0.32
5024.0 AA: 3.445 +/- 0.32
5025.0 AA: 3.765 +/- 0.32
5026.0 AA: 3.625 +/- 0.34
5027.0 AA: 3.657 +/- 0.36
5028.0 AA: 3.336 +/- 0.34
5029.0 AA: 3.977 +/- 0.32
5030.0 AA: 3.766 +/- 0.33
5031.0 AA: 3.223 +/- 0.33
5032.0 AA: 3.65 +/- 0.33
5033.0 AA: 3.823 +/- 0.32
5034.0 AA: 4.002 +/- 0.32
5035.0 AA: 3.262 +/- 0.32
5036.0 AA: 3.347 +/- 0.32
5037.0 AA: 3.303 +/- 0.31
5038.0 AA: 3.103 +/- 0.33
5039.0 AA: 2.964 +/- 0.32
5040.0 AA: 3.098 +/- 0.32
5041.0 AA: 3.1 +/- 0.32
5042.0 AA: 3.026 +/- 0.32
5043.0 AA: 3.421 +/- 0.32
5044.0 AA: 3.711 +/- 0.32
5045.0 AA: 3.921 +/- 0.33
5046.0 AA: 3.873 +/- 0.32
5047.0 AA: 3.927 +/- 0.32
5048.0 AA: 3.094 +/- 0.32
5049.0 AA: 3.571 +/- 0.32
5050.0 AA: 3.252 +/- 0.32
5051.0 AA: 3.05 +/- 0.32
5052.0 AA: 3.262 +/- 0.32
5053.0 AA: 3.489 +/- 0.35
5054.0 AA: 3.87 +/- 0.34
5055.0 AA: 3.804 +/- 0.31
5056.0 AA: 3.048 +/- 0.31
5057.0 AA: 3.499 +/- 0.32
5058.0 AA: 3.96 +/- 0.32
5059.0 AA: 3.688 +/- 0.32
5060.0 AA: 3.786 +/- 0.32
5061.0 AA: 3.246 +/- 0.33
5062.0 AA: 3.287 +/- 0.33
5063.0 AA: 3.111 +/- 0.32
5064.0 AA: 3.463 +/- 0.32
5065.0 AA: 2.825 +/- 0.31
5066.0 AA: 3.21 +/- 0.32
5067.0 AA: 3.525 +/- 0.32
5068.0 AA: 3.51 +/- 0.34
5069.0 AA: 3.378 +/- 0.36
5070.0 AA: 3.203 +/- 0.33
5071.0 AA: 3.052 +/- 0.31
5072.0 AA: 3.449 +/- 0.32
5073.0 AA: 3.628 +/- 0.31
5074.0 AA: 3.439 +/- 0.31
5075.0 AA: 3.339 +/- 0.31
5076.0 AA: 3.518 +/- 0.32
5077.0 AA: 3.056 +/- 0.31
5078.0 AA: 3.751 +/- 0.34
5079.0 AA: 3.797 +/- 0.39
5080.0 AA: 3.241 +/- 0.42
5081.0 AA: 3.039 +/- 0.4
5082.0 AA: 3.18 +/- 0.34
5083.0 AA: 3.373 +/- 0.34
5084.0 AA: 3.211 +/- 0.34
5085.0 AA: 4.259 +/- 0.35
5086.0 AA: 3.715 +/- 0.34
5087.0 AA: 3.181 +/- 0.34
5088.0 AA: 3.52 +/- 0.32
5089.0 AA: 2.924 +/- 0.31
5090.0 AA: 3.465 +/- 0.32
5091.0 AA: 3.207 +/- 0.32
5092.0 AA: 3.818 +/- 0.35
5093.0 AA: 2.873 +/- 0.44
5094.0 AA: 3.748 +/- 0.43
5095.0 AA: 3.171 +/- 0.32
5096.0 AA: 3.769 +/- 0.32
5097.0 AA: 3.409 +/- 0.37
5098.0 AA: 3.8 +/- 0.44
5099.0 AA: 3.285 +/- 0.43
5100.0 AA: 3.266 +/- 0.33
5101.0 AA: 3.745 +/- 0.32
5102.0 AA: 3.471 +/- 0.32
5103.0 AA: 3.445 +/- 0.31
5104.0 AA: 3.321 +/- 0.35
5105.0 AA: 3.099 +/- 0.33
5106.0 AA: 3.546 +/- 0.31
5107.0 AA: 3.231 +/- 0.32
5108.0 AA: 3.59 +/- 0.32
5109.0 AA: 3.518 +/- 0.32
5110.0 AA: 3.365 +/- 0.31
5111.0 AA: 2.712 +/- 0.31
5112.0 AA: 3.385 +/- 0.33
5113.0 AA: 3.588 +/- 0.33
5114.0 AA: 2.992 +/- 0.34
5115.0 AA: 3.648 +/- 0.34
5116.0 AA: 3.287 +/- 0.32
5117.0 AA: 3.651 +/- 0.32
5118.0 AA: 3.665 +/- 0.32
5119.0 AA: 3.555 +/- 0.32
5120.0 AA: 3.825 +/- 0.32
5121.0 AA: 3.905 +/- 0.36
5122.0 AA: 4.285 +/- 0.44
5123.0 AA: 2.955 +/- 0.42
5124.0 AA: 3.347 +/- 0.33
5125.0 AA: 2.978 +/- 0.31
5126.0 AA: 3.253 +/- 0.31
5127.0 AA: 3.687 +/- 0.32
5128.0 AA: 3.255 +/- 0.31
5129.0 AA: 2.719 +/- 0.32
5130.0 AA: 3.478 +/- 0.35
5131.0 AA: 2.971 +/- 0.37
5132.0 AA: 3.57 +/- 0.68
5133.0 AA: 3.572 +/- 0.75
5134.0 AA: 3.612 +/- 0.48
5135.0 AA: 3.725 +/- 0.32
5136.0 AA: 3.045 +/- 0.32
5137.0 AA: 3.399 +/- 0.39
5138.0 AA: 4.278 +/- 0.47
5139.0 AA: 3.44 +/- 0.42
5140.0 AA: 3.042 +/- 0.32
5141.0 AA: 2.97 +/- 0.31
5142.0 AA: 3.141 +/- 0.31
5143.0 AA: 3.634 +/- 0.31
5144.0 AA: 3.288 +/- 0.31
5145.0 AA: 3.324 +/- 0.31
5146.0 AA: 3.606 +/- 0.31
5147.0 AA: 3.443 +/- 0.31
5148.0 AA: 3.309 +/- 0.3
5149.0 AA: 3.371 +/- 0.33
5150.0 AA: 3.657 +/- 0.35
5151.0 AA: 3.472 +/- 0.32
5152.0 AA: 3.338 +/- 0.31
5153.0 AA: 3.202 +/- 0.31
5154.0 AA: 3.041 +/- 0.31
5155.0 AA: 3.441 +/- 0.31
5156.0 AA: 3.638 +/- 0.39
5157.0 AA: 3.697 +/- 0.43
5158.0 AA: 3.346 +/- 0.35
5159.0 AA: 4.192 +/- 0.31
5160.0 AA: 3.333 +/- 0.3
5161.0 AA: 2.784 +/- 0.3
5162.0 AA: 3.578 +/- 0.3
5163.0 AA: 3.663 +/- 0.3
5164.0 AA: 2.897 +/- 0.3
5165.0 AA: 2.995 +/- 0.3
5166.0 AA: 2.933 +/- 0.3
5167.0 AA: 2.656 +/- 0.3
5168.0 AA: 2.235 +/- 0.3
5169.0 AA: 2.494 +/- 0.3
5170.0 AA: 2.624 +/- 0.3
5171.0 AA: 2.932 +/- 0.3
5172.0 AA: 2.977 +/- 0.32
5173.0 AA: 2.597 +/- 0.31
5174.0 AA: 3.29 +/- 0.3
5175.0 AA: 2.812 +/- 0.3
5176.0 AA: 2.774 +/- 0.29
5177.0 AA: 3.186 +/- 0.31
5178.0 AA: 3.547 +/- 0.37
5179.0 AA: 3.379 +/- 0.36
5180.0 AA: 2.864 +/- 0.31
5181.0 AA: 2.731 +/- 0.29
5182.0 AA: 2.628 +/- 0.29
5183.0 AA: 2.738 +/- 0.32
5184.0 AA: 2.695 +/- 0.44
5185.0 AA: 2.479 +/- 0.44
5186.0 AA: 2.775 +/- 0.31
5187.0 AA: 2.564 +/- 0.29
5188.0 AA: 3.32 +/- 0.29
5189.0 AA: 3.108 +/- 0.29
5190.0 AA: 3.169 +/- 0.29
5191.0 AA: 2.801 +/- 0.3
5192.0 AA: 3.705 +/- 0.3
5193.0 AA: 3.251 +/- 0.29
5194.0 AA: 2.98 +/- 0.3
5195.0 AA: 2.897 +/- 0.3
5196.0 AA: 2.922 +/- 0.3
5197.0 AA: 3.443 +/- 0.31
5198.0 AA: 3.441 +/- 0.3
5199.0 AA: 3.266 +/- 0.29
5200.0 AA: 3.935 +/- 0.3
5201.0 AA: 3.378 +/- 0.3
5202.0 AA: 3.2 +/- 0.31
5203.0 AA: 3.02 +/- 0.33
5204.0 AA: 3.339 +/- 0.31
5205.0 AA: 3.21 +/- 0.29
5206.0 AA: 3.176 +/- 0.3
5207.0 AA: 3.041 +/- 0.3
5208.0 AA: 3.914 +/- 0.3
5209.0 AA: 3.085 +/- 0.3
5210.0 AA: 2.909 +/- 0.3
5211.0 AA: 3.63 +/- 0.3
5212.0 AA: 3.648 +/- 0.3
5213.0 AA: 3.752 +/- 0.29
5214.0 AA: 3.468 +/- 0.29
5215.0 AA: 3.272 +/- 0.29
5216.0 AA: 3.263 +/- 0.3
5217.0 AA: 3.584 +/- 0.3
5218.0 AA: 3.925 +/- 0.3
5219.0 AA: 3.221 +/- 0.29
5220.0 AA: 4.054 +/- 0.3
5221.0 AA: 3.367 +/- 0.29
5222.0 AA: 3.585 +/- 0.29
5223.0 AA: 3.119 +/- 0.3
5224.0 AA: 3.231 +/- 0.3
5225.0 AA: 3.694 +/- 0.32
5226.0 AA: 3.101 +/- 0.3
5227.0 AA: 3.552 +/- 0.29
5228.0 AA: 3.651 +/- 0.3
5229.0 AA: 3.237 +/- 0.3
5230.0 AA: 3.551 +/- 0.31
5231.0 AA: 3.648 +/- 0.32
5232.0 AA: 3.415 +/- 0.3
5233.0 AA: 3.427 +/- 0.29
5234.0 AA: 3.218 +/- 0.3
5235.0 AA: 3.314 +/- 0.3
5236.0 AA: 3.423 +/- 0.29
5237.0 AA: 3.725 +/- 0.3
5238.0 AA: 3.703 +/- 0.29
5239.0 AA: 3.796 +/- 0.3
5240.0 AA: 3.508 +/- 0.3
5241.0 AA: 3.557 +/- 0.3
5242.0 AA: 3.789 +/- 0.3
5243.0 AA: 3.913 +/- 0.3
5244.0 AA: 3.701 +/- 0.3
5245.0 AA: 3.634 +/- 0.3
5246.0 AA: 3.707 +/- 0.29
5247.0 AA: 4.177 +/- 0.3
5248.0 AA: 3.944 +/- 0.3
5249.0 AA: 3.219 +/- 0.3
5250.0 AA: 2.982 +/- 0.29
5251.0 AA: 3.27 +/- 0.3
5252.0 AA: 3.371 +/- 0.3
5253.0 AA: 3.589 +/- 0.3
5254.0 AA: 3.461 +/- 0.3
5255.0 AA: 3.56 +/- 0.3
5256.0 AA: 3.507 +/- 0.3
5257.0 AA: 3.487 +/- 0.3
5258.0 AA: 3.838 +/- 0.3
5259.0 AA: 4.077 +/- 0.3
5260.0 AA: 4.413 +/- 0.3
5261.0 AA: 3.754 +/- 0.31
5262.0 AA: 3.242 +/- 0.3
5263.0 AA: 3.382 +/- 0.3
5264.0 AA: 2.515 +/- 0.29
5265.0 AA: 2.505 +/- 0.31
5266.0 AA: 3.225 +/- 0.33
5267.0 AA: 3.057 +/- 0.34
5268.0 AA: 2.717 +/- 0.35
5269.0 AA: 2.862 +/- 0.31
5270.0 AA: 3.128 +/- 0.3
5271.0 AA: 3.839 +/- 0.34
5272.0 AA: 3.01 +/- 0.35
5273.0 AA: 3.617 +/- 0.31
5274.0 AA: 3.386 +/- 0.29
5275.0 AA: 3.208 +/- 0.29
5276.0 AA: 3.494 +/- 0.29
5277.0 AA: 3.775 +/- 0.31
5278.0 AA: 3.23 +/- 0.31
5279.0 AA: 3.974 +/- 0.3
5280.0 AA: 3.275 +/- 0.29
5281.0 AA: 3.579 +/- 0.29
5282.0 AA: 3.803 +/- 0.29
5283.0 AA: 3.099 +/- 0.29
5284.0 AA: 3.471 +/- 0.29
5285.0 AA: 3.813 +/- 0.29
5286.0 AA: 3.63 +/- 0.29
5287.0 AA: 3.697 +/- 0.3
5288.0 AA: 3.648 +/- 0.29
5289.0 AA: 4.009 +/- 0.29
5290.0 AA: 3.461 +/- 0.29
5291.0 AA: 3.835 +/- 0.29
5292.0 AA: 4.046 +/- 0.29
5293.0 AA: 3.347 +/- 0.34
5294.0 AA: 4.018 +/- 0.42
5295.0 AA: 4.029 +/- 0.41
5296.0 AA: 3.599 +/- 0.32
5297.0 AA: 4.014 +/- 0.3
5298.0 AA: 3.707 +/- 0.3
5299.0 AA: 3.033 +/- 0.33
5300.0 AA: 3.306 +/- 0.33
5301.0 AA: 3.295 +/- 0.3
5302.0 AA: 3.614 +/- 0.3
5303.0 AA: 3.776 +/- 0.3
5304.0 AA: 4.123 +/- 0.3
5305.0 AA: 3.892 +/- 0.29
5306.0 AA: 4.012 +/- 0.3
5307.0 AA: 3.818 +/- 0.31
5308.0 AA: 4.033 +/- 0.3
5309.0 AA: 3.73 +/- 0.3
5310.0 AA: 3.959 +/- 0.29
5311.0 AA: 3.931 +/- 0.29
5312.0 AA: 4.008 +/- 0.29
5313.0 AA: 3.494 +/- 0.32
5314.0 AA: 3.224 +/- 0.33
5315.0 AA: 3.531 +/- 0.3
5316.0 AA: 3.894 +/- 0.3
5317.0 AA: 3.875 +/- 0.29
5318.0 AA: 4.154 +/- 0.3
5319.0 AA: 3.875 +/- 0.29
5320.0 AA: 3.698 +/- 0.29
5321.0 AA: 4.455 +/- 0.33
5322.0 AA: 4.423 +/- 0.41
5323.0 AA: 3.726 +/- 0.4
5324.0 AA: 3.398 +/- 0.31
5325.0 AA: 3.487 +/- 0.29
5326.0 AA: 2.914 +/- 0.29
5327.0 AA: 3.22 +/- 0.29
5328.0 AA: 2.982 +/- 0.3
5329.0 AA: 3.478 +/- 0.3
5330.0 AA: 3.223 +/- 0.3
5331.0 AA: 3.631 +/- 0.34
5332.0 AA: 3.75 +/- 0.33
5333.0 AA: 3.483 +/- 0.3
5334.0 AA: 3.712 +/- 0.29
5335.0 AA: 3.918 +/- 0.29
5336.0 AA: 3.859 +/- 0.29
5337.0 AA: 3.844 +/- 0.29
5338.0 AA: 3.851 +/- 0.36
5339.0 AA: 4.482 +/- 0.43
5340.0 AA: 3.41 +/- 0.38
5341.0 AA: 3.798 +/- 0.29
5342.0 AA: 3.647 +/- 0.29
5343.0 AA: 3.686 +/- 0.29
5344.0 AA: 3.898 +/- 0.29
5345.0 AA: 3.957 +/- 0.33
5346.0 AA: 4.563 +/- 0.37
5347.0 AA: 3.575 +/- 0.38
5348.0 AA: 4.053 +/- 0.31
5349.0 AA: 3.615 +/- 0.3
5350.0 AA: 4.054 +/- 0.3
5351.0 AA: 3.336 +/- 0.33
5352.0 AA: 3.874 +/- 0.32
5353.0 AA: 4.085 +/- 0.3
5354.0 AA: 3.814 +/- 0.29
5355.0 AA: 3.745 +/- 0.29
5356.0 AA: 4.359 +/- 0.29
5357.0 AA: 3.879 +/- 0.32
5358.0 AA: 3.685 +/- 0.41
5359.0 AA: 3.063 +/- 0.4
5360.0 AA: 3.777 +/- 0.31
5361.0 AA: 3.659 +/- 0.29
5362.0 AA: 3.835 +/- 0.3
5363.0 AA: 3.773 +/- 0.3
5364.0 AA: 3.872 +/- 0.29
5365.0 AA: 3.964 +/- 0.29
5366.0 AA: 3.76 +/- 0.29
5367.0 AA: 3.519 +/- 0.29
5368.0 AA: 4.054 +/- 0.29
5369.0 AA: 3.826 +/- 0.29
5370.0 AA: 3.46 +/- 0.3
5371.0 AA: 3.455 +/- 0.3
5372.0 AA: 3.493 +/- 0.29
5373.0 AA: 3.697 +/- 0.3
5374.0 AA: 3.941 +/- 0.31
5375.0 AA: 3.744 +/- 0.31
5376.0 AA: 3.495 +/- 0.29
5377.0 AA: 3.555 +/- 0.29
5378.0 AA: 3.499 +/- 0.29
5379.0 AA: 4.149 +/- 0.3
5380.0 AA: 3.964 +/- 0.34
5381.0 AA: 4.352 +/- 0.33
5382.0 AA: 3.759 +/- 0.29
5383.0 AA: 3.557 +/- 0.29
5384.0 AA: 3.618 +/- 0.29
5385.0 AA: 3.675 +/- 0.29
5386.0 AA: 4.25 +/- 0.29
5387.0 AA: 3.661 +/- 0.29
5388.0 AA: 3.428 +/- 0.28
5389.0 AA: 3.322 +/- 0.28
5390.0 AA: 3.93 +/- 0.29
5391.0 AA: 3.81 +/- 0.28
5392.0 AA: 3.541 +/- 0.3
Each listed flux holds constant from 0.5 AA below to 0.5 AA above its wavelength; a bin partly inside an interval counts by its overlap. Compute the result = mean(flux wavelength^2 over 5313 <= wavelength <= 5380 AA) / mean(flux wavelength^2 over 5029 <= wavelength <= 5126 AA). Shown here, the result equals 1.2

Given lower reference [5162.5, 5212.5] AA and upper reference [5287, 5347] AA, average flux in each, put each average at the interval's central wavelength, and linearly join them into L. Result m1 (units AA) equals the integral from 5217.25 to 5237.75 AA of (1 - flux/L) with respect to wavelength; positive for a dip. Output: -1.3 AA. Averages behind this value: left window 3.07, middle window 3.48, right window 3.74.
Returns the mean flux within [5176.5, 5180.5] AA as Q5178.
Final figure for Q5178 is 3.24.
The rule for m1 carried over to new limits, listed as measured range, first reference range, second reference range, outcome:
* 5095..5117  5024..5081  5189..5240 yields 0.2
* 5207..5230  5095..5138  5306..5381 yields 0.8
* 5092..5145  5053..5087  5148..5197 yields -2.4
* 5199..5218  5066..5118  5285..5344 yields 1.0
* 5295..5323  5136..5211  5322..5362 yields -1.5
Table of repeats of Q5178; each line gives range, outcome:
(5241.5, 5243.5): 3.85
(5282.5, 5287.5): 3.54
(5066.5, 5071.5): 3.33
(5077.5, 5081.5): 3.46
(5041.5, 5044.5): 3.39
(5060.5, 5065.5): 3.19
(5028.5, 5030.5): 3.87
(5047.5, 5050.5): 3.31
